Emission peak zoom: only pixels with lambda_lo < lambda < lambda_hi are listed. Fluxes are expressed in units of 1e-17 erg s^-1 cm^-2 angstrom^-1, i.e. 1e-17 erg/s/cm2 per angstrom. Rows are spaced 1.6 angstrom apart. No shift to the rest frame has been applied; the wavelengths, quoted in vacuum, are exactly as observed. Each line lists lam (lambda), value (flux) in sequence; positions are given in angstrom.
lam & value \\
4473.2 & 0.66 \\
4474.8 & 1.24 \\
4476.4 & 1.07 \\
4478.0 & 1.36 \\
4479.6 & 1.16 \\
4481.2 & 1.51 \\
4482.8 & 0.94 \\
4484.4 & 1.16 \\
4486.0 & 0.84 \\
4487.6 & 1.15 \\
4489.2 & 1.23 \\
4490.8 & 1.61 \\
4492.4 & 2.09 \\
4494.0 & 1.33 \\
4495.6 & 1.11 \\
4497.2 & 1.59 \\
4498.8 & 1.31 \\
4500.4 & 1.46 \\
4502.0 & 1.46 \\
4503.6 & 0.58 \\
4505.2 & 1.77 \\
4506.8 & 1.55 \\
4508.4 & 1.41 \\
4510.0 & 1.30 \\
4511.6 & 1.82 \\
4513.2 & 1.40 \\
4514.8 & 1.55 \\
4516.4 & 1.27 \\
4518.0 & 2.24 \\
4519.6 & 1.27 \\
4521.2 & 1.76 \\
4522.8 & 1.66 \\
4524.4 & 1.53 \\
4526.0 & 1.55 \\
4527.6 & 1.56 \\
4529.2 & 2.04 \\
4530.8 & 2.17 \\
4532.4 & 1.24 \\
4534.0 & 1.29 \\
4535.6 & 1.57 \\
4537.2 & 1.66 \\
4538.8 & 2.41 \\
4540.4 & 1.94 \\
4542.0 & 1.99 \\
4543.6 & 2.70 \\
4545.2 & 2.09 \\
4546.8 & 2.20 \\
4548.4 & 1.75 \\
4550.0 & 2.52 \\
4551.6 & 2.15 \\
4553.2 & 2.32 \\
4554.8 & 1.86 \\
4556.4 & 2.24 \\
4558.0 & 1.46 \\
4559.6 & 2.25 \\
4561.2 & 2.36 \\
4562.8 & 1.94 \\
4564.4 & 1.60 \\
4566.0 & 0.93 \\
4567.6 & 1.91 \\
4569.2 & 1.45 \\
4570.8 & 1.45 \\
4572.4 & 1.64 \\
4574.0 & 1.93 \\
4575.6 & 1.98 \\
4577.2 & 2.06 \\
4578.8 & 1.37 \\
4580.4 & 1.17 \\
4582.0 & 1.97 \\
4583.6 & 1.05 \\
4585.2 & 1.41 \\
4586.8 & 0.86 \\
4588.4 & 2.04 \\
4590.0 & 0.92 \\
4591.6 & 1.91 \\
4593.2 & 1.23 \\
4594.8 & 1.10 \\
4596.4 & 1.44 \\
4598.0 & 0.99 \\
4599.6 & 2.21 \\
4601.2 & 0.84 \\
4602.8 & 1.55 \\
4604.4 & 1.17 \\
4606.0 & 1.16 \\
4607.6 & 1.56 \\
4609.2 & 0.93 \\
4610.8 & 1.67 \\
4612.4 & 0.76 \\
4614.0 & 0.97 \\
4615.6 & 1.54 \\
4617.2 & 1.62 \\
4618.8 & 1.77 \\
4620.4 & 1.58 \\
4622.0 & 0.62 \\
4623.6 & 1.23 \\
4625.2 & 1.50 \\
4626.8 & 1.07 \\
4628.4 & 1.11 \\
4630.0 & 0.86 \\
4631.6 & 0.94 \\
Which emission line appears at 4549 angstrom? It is C III]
